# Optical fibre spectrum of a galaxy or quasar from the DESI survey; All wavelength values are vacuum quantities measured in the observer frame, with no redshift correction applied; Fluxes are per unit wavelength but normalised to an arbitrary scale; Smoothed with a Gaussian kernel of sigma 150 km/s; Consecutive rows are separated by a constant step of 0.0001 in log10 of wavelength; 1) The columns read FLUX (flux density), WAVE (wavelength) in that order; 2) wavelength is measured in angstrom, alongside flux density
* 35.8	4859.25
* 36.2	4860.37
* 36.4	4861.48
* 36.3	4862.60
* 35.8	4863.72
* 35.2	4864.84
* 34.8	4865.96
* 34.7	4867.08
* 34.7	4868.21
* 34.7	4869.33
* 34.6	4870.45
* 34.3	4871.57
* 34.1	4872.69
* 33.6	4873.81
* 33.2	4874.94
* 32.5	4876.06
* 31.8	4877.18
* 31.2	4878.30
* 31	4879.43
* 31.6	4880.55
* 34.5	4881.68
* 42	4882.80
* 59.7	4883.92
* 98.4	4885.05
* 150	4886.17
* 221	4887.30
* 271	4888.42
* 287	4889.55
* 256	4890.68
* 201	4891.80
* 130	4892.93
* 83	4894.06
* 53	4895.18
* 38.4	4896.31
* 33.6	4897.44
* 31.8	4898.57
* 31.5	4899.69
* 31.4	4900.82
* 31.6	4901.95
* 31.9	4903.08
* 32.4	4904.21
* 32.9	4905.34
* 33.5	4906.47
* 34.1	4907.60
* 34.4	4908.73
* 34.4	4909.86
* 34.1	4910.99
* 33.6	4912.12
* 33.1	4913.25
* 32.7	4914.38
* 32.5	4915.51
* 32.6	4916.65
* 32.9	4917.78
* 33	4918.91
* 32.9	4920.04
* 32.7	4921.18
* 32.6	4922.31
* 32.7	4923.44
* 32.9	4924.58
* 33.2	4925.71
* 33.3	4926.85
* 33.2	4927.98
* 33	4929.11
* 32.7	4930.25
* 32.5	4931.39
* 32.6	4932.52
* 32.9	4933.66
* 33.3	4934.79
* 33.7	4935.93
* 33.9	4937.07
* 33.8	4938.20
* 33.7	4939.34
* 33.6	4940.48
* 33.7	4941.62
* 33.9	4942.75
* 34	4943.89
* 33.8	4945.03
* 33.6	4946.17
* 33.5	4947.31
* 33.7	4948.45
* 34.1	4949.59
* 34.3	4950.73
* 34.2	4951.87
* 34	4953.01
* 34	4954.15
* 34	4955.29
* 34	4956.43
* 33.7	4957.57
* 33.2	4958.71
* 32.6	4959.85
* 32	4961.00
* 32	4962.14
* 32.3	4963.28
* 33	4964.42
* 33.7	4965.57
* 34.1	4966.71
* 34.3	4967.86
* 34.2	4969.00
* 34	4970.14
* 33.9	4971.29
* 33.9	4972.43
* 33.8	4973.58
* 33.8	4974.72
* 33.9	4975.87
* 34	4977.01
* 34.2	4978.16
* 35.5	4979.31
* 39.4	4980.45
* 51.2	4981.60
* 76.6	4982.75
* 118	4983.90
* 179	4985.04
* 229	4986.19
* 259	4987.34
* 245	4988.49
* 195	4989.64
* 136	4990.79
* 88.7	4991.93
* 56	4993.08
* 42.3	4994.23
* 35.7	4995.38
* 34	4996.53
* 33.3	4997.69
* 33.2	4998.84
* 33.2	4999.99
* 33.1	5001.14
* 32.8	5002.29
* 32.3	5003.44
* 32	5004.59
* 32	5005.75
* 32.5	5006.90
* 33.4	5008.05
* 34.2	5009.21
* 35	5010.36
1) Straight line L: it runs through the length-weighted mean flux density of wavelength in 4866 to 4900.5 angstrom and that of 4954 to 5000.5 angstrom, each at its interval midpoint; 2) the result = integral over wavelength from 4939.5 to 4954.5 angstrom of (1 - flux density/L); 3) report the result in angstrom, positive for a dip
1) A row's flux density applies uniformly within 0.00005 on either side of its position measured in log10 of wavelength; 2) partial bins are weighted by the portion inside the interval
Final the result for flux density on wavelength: 7.8 angstrom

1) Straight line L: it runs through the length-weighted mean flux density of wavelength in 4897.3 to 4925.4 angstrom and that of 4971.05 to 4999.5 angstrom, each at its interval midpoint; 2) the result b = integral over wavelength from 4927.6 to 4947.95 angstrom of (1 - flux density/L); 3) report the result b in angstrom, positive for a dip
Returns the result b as 7.1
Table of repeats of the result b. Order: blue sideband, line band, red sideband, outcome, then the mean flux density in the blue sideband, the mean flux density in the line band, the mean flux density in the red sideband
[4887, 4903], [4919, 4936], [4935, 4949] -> 7.36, 117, 32.9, 33.7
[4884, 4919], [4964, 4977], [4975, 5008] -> 7.37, 79.2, 33.9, 78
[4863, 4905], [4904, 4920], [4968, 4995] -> 9.07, 72.3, 33.3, 88.2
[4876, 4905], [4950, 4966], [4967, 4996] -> 9.78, 89.3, 33.4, 84.6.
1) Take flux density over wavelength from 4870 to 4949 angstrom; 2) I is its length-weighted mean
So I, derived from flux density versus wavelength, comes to 53.9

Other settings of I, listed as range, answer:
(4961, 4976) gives 33.5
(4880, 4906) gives 96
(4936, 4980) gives 33.8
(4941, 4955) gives 33.9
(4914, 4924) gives 32.7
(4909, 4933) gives 33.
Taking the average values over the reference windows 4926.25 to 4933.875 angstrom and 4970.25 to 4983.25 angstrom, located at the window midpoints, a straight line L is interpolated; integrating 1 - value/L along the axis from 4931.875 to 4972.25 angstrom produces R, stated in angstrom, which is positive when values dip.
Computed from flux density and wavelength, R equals 2.7 angstrom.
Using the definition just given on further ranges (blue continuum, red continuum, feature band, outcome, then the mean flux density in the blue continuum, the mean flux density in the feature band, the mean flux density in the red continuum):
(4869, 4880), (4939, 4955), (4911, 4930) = 0.3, 33.1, 33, 33.9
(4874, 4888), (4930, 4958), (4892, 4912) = 4.1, 67.7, 45.7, 33.7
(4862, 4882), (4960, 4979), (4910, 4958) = 0.4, 33.8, 33.4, 33.6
